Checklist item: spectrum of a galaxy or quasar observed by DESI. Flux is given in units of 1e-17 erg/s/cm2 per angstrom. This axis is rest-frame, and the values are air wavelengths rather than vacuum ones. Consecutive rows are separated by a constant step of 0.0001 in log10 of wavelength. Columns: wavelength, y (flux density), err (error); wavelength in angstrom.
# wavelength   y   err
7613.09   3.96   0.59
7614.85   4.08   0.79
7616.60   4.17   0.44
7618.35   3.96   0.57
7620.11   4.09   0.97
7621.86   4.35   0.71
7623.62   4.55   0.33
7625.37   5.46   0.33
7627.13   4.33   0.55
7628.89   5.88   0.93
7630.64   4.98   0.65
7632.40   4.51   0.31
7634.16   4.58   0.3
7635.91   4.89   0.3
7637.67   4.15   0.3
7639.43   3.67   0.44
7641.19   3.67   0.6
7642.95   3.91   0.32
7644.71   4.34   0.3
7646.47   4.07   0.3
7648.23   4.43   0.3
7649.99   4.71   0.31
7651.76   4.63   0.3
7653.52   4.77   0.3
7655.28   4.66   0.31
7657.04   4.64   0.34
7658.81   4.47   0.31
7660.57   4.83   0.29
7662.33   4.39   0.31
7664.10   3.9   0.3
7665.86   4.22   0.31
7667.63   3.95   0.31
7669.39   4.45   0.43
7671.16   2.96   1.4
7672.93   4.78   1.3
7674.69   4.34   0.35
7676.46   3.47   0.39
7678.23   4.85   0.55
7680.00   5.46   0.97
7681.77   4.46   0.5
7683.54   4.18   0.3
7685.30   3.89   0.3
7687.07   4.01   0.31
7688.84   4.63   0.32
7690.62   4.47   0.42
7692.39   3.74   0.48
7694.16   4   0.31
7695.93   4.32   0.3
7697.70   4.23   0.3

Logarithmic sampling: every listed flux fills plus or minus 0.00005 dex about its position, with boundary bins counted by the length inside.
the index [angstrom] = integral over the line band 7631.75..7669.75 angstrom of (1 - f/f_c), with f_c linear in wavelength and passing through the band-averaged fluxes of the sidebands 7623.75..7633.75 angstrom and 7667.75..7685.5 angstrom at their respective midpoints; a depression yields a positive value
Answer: 2.4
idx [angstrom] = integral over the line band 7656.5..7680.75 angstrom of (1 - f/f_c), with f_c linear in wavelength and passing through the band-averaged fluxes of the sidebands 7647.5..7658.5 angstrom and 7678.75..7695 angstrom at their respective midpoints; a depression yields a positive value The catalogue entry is 0.89 angstrom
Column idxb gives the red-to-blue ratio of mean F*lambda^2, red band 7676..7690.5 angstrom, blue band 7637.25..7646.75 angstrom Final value 1.1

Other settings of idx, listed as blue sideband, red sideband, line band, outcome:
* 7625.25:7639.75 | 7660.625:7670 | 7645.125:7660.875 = -0.54 angstrom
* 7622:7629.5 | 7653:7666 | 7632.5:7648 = 1.85 angstrom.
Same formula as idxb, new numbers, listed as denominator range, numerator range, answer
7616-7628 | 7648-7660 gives 1.06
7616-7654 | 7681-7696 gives 0.95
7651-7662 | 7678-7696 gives 0.94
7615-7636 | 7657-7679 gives 0.93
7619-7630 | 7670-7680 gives 0.90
